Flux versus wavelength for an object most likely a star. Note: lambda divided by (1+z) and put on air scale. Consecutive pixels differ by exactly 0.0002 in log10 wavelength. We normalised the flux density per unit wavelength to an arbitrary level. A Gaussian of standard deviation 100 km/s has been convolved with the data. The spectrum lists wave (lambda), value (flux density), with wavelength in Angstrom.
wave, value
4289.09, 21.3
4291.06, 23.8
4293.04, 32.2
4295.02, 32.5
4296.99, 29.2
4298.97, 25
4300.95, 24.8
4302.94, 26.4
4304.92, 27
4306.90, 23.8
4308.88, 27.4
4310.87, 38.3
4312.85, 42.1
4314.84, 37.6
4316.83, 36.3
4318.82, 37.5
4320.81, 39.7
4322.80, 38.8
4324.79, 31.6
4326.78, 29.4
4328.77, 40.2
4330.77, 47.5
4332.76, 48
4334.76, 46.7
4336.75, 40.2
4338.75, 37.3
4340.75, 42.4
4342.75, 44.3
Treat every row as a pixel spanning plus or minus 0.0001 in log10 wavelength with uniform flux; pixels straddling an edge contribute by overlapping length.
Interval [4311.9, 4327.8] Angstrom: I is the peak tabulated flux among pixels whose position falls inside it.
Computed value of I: 42.1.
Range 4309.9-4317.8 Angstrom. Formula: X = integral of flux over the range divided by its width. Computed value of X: 38.6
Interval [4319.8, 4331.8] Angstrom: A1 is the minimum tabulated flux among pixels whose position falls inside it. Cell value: 29.4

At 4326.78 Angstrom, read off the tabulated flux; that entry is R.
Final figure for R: 29.4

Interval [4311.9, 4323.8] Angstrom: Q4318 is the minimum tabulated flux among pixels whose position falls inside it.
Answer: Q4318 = 36.3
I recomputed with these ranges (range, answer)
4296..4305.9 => 29.2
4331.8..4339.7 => 48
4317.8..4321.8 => 39.7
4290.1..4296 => 32.5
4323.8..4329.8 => 40.2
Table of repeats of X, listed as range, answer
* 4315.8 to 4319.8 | 36.9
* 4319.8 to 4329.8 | 36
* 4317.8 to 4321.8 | 38.6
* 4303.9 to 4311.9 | 29.2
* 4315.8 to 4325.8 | 36.8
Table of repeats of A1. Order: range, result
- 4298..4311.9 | 23.8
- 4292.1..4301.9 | 24.8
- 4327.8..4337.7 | 40.2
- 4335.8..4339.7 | 37.3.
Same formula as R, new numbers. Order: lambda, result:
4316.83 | 36.3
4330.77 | 47.5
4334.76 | 46.7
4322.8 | 38.8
